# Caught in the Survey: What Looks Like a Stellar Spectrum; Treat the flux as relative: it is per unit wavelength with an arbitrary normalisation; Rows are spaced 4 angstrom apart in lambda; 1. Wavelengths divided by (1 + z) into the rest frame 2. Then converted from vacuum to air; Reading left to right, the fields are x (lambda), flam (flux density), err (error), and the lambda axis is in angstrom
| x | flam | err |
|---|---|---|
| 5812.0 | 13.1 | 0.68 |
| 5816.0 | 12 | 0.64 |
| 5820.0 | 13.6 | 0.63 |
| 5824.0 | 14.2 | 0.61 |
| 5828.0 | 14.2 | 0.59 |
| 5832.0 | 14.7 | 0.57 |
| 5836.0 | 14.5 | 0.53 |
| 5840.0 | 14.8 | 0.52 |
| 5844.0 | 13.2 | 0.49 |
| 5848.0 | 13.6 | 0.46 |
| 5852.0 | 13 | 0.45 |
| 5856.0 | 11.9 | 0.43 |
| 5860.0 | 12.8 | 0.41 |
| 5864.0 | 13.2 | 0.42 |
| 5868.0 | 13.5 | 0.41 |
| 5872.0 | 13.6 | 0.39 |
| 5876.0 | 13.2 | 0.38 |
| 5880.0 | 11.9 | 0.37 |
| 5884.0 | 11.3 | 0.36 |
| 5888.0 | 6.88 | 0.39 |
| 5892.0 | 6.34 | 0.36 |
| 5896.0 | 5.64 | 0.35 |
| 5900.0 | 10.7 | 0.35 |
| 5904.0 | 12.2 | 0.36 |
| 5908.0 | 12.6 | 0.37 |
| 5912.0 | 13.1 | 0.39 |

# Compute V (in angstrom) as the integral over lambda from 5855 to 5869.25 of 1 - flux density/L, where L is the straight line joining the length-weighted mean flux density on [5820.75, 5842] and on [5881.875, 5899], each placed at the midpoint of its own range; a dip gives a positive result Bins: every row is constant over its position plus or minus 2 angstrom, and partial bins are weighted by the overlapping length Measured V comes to -2.57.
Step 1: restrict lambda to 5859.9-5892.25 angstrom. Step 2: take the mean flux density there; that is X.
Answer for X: 11.6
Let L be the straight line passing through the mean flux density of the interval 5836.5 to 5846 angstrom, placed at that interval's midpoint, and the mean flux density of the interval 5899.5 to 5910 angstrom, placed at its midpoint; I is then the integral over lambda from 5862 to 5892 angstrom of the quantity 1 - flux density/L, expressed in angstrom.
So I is 3.2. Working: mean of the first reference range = 14.1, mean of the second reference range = 12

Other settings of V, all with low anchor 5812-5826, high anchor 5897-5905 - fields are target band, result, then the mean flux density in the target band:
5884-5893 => 2.74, 7.68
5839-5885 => -4.36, 13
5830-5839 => -1.33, 14.6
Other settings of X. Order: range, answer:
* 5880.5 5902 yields 8.43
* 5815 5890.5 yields 12.9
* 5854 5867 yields 12.7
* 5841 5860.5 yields 13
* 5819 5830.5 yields 14.1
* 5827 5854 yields 14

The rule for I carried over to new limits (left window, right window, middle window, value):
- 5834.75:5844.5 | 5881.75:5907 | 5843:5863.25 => 0.1 angstrom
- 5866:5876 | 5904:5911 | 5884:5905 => 7.2 angstrom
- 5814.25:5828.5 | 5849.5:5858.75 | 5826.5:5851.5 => -2.2 angstrom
